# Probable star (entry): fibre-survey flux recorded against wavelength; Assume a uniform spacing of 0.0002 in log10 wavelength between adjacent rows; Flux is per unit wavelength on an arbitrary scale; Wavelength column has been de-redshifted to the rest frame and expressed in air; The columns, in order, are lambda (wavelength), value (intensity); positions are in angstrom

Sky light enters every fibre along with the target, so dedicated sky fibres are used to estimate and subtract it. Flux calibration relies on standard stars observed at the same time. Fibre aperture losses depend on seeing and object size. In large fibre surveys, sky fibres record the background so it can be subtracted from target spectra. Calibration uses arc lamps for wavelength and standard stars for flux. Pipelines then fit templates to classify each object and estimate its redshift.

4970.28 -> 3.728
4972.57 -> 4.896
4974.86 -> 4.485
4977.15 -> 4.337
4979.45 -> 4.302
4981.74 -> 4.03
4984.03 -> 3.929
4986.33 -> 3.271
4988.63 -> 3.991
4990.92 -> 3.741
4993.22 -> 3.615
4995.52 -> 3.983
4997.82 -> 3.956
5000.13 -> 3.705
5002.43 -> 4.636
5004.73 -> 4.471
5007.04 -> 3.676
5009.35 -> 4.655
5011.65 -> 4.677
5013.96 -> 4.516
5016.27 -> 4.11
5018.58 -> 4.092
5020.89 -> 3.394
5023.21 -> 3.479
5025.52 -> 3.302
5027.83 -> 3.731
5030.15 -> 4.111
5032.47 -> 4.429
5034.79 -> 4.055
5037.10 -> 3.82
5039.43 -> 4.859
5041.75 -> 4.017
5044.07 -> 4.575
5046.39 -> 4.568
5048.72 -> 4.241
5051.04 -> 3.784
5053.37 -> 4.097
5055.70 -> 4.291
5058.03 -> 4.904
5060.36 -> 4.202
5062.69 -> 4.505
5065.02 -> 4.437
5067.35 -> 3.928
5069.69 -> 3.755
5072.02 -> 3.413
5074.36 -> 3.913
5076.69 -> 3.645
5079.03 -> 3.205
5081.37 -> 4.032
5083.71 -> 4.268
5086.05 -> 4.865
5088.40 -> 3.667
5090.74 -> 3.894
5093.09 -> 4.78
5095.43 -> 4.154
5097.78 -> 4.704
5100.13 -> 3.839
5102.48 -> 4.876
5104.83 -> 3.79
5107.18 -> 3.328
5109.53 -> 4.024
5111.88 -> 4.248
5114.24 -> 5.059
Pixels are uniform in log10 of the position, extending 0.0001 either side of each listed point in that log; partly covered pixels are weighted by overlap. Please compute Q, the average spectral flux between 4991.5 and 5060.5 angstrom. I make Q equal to 4.13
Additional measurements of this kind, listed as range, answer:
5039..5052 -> 4.32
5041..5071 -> 4.25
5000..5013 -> 4.36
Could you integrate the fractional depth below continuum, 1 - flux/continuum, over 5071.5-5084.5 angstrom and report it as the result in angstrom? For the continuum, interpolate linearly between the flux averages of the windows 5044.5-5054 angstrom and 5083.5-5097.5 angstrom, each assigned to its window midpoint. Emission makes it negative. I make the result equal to 1.59 angstrom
